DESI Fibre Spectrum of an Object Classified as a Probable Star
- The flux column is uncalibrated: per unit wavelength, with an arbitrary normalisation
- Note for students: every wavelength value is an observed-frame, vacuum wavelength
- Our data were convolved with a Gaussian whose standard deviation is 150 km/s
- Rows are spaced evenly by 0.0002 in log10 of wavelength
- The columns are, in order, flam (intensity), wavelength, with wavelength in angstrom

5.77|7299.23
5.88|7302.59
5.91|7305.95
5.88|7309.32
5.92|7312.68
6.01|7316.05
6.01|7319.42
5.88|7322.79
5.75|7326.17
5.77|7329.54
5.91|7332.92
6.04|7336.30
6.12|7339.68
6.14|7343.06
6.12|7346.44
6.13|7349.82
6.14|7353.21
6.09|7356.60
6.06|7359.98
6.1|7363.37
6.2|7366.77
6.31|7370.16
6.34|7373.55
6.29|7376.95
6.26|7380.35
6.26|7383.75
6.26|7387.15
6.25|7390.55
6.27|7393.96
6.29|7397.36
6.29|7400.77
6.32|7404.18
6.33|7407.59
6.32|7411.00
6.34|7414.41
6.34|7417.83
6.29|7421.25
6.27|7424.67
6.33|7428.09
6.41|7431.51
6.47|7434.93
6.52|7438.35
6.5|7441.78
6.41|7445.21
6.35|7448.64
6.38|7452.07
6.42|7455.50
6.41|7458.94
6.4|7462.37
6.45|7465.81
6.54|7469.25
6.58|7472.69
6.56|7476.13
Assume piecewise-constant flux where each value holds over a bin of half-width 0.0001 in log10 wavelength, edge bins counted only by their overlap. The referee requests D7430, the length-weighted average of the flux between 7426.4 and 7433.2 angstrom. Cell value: 6.37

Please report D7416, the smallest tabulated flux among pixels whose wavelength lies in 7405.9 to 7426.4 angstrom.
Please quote 6.27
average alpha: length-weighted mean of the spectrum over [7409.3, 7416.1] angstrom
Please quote 6.33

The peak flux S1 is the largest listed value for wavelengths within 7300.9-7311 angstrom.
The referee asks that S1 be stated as 5.91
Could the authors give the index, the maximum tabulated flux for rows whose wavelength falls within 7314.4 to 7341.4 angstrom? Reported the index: 6.12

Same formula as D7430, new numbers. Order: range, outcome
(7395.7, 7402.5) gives 6.29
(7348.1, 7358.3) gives 6.12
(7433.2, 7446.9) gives 6.48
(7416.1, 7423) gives 6.31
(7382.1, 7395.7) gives 6.26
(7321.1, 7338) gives 5.87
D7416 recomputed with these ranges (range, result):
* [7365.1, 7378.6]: 6.2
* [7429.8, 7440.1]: 6.41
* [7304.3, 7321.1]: 5.88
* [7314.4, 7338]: 5.75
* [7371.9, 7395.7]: 6.25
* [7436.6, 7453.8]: 6.35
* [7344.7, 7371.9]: 6.06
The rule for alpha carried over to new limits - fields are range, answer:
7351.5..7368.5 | 6.12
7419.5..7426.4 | 6.28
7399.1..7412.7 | 6.32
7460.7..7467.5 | 6.42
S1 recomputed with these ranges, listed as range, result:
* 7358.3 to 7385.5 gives 6.34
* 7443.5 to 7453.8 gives 6.41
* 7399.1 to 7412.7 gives 6.33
